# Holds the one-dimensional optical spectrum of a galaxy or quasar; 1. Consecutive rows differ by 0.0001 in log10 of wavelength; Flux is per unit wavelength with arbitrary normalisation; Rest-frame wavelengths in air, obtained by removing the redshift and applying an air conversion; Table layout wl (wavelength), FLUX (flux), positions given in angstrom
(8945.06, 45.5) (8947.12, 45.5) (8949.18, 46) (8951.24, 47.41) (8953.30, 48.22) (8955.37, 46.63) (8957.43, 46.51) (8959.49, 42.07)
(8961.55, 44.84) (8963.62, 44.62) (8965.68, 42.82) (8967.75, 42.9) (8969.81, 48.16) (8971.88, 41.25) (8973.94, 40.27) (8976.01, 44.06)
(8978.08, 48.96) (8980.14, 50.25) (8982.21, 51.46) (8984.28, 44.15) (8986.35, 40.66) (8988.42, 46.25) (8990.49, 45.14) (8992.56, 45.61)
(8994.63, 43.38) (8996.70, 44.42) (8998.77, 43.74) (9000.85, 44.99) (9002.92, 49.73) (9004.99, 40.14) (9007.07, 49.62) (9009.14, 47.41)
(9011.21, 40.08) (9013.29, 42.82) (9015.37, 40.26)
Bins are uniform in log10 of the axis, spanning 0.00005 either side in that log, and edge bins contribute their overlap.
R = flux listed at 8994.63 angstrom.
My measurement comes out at 43.38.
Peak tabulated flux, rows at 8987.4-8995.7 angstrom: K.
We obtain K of 46.25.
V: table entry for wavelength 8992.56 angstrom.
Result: 45.61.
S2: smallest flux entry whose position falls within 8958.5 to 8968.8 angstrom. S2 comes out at 42.07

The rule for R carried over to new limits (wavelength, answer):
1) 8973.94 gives 40.27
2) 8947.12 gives 45.5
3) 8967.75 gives 42.9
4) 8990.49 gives 45.14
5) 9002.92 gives 49.73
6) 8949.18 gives 46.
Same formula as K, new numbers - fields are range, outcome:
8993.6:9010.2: 49.73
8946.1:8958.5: 48.22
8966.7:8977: 48.16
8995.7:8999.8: 44.42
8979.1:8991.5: 51.46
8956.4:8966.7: 46.51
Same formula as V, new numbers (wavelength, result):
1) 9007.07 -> 49.62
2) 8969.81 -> 48.16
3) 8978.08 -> 48.96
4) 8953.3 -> 48.22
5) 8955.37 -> 46.63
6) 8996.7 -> 44.42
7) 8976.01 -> 44.06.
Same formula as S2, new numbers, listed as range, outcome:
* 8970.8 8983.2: 40.27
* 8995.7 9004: 43.74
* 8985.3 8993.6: 40.66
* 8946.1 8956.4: 45.5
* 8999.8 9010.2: 40.14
